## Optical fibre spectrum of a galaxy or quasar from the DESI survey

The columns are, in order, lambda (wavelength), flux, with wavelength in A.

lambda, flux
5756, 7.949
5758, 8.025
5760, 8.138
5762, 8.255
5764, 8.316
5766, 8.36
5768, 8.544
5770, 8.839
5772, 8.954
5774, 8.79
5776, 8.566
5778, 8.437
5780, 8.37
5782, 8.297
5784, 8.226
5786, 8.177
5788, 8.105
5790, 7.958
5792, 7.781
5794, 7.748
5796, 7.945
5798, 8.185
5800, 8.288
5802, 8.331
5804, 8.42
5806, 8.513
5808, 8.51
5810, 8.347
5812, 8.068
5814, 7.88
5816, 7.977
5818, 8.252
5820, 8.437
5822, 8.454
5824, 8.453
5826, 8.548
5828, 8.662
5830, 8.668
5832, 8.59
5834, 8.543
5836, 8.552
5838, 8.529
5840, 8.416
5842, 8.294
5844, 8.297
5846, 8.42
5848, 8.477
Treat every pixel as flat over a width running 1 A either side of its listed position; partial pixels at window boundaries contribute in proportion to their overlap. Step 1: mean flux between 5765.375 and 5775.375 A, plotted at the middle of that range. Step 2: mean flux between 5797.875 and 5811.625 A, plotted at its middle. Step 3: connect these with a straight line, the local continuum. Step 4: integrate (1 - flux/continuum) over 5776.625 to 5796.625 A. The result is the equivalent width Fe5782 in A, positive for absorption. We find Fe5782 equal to 1.0 A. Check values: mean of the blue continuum 8.71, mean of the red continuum 8.37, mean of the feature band 8.12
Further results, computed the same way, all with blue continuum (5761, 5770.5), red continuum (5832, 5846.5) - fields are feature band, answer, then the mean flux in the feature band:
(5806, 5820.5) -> 0.4 A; 8.22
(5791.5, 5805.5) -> 0.5 A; 8.13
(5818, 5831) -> -0.1 A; 8.52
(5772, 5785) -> -0.1 A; 8.49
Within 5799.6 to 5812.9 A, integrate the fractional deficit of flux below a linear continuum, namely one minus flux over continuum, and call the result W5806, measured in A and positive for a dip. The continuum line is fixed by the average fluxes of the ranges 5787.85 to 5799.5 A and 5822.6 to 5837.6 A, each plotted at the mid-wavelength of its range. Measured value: -0.3 A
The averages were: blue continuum 7.96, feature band 8.36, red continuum 8.57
